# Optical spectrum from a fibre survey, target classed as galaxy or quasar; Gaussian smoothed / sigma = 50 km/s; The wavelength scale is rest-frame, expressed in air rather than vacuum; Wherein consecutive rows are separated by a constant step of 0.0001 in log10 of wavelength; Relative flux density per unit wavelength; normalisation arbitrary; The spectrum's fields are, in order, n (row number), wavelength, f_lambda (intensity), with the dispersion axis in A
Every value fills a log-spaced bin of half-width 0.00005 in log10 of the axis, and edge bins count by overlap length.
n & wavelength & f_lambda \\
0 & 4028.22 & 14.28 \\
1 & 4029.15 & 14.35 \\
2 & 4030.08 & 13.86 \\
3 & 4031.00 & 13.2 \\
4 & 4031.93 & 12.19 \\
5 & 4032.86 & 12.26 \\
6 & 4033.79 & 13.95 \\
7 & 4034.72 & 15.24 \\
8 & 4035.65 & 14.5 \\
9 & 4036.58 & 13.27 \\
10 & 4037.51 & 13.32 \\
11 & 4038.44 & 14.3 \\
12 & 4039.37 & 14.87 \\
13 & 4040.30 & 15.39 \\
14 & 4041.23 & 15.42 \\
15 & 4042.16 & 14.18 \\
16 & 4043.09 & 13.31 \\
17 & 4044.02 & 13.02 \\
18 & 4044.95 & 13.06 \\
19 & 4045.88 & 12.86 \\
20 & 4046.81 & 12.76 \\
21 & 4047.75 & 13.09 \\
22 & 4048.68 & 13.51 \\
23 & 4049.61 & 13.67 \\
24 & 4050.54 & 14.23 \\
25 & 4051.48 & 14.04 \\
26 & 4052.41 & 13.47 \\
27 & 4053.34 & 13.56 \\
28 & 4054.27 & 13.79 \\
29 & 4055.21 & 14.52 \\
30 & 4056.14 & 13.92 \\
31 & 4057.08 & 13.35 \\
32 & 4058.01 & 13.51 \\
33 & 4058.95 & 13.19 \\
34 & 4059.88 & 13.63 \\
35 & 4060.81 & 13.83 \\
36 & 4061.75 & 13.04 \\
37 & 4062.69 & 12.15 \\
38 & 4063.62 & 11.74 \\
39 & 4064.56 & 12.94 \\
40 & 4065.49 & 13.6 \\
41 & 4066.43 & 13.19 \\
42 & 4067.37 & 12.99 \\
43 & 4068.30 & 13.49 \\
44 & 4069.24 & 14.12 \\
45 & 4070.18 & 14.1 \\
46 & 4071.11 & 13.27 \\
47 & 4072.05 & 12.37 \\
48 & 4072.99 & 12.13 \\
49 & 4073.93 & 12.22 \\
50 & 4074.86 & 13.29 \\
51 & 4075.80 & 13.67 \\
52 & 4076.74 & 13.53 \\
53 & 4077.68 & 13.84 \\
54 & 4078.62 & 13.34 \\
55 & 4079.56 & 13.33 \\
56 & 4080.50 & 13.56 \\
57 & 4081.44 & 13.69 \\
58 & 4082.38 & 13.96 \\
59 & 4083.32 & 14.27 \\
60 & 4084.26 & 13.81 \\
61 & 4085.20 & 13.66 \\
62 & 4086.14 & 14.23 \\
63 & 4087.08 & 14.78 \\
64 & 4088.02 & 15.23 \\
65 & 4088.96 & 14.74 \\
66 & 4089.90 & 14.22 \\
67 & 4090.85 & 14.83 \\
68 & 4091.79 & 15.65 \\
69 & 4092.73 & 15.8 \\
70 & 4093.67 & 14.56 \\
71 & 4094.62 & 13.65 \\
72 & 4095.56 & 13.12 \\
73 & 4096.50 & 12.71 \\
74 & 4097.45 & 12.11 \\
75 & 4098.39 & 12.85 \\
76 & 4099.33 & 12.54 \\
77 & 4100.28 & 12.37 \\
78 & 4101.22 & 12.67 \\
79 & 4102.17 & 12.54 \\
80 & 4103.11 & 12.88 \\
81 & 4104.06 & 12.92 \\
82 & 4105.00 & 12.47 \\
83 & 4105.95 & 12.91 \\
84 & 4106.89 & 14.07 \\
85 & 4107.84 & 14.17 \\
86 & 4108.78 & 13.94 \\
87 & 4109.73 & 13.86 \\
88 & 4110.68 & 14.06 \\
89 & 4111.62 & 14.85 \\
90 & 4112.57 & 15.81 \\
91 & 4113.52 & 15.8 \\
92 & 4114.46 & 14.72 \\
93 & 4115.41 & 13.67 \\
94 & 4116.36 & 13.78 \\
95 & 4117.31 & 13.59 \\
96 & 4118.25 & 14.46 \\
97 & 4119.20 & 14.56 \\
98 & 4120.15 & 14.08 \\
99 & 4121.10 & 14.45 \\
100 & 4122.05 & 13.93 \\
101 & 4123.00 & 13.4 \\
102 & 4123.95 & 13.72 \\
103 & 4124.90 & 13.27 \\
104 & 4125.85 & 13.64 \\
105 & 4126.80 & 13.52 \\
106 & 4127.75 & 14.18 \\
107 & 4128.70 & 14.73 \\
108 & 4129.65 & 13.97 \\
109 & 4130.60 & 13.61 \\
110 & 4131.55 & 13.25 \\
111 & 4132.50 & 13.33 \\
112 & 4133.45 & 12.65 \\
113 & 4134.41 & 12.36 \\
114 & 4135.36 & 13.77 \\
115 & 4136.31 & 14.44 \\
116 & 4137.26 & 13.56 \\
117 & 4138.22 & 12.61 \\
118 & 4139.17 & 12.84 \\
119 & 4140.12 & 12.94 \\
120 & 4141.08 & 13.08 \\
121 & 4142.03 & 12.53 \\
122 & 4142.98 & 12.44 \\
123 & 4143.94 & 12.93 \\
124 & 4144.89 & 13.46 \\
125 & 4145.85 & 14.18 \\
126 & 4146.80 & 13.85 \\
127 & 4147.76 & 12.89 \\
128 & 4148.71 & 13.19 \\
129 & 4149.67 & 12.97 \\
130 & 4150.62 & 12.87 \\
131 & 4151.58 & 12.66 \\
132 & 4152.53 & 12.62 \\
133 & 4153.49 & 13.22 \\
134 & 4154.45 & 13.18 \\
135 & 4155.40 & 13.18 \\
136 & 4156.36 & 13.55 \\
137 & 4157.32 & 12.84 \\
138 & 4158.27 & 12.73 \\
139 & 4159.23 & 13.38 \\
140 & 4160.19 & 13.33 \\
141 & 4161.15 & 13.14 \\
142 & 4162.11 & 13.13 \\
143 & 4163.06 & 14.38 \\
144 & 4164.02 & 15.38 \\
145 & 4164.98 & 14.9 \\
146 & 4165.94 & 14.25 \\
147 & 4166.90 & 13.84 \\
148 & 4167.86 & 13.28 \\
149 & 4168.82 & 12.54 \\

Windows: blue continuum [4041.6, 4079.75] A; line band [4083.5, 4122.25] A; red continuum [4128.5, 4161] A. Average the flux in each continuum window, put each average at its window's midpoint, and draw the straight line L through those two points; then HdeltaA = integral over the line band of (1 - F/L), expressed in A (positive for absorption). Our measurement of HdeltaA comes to -1.9 A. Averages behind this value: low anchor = 13.3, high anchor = 13.2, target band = 13.9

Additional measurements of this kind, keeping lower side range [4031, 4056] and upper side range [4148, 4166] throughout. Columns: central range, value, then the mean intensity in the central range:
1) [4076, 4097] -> -0.76 A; 14.1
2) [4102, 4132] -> -0.88 A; 13.9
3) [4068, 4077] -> 0.30 A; 13.2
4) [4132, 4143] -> 0.31 A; 13.1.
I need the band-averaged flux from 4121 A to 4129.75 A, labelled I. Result 13.9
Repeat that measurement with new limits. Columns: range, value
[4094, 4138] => 13.6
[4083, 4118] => 13.9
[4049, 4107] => 13.5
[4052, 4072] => 13.4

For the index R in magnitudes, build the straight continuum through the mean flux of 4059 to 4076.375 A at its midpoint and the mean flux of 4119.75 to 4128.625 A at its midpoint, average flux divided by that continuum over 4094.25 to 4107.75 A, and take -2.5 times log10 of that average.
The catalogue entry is 0.05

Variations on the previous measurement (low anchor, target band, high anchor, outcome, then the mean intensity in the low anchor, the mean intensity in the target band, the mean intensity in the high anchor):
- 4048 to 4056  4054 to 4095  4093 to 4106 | -0.02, 13.8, 13.7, 12.9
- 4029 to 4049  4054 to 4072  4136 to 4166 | 0.02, 13.7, 13.4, 13.3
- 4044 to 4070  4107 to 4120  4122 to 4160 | -0.08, 13.4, 14.4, 13.3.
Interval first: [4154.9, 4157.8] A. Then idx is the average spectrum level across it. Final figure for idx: 13.2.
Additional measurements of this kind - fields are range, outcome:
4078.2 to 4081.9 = 13.5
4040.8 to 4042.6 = 14.8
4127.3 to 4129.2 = 14.5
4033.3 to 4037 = 14.2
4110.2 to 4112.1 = 14.5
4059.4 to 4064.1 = 12.9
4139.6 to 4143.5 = 12.7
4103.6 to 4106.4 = 12.8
